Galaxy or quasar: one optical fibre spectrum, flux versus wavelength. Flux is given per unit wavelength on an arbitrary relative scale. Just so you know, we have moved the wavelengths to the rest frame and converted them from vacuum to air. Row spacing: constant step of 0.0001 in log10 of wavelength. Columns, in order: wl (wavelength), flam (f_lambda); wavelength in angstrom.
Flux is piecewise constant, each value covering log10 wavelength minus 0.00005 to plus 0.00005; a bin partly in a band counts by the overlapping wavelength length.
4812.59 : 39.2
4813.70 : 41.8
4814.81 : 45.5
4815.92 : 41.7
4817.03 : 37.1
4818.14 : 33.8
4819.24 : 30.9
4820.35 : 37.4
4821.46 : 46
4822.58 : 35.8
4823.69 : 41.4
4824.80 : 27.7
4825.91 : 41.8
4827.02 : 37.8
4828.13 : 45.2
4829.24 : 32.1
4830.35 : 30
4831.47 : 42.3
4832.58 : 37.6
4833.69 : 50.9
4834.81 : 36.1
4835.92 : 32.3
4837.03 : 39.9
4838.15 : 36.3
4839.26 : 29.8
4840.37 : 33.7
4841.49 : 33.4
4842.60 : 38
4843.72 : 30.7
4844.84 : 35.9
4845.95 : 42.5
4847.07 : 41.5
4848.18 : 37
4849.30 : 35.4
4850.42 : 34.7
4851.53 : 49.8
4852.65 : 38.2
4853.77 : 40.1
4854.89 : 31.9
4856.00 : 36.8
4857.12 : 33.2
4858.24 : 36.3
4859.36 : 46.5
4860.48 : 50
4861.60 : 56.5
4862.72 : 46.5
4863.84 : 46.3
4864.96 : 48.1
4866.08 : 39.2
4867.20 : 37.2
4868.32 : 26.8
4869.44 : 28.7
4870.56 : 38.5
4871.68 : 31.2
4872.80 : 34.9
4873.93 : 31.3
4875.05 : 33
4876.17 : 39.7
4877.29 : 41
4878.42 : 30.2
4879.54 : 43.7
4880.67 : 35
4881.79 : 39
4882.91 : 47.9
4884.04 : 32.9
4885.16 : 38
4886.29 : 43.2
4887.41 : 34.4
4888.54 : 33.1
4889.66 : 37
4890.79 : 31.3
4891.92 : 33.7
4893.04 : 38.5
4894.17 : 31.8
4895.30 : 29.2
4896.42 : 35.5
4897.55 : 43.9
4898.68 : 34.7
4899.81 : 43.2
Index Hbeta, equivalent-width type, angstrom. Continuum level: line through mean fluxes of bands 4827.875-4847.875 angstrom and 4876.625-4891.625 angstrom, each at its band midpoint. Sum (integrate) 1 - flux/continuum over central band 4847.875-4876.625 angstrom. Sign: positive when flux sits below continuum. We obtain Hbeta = -1.2 angstrom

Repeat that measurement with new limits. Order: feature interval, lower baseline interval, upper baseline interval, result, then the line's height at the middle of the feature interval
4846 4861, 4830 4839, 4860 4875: -0.24 angstrom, 38.8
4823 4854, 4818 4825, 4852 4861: 0.29 angstrom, 37.9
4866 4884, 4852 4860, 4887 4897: -0.13 angstrom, 35.7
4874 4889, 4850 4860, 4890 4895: -1.04 angstrom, 35.2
